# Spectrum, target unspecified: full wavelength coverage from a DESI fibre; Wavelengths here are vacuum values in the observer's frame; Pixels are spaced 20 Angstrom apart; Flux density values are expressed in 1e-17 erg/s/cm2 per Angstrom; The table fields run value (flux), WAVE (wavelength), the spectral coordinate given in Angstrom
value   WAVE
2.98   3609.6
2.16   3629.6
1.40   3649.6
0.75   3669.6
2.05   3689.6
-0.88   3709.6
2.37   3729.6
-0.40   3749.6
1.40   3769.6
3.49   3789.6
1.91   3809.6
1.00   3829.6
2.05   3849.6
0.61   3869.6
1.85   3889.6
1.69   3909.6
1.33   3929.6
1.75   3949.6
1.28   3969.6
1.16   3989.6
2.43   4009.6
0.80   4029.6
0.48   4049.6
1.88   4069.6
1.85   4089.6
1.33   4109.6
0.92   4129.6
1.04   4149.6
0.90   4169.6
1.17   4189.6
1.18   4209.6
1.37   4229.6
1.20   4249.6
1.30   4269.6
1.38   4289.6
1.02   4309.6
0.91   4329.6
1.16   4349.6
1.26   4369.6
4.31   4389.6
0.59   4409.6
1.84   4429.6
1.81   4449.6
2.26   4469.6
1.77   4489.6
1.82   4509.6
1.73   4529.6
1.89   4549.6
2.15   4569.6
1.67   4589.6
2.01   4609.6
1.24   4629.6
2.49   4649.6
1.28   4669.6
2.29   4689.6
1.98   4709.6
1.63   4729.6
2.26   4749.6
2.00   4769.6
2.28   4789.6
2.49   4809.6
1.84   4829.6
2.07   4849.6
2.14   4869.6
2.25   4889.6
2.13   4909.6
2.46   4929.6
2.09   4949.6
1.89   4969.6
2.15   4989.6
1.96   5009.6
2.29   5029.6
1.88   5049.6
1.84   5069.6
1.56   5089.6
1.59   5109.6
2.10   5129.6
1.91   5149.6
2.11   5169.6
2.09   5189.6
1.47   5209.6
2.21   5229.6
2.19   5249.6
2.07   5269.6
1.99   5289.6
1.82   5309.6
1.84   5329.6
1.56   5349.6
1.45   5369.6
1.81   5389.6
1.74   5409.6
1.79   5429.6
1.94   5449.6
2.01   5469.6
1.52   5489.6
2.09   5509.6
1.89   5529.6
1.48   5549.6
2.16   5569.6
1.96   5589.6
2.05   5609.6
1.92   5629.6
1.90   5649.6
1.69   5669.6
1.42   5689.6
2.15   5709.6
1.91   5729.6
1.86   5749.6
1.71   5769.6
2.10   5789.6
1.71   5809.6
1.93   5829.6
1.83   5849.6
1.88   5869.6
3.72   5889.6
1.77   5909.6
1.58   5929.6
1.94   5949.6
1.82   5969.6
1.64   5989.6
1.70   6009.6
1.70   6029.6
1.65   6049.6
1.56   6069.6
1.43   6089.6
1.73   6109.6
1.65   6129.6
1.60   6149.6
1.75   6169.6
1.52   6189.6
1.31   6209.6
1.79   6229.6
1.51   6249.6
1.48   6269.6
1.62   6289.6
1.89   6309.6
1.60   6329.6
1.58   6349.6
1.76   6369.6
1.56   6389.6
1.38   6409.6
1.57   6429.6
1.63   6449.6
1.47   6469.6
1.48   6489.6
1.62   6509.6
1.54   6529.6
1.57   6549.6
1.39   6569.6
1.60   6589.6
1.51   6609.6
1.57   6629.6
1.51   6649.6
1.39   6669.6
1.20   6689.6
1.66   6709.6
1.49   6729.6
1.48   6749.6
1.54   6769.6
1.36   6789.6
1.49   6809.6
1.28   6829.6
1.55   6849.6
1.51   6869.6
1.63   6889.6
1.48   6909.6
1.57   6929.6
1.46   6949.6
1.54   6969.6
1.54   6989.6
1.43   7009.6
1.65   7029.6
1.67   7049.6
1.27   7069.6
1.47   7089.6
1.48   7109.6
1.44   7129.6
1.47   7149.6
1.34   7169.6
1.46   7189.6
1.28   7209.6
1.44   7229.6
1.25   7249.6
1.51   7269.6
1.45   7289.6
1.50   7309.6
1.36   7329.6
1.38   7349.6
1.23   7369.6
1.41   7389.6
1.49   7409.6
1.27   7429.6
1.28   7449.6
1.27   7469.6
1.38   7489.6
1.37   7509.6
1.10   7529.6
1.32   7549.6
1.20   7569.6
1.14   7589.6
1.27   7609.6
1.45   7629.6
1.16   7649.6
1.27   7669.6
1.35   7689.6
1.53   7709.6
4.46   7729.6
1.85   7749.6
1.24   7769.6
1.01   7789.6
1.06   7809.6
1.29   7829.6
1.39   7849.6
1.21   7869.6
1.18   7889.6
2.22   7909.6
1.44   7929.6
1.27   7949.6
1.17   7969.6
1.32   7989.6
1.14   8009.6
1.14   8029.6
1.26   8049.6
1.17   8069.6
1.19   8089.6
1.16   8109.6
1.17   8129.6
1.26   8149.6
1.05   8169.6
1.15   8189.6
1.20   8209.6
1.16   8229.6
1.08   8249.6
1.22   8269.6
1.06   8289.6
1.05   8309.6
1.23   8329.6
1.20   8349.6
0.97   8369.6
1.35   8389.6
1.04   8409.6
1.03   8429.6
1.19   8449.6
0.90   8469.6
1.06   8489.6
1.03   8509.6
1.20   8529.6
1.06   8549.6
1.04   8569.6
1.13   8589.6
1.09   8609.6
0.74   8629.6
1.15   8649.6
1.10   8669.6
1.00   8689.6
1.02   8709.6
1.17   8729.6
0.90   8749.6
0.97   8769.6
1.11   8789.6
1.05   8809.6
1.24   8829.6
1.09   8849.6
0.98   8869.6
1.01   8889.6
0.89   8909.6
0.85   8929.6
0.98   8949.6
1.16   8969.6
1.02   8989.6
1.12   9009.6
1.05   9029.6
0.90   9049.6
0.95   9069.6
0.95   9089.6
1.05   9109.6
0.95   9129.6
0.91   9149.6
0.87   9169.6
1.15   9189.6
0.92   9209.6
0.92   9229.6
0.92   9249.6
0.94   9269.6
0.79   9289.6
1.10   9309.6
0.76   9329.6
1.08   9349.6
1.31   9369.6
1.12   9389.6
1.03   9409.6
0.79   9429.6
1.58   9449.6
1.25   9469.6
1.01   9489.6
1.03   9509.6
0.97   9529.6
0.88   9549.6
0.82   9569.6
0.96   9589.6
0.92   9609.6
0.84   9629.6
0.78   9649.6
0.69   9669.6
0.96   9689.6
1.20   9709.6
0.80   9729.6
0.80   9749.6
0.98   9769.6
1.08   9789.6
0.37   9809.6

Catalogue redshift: 0.176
